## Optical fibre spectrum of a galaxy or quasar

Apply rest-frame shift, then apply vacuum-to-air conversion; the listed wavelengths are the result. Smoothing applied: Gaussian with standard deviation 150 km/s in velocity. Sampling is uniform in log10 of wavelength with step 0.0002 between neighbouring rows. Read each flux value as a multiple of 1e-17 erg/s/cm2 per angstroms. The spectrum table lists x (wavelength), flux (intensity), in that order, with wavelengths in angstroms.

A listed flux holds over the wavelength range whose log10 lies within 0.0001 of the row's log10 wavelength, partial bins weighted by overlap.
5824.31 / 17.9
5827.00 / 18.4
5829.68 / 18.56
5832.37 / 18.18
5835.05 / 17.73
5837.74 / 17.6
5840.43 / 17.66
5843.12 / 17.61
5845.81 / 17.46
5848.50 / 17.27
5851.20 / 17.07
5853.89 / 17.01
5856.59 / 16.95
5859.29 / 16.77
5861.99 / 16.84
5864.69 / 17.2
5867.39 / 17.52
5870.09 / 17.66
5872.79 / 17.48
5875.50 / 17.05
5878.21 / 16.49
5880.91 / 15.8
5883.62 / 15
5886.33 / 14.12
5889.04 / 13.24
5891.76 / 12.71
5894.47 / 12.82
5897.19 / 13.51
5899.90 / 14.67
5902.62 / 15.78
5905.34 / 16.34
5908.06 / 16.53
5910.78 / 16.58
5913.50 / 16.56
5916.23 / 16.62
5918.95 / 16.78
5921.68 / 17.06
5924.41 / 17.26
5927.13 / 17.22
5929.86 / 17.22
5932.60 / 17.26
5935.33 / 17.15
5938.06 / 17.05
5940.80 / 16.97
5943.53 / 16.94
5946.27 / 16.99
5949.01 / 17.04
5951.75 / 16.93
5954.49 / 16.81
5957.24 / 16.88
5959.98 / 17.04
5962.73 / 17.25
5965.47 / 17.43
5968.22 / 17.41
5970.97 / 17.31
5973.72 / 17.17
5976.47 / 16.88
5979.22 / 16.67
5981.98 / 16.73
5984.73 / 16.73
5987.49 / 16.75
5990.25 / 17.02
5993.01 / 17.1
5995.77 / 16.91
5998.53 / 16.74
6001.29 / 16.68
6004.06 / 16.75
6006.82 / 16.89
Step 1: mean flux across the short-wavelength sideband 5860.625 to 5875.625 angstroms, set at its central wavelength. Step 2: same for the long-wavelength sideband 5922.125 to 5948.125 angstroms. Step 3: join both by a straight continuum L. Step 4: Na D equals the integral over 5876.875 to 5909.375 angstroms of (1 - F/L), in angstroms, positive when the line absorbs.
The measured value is 4.7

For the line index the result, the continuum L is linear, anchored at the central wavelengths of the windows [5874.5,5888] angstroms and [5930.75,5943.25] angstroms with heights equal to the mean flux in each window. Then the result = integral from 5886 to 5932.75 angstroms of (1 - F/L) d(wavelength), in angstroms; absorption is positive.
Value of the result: 2.0 angstroms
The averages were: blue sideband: 15.6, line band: 15.7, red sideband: 17.1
